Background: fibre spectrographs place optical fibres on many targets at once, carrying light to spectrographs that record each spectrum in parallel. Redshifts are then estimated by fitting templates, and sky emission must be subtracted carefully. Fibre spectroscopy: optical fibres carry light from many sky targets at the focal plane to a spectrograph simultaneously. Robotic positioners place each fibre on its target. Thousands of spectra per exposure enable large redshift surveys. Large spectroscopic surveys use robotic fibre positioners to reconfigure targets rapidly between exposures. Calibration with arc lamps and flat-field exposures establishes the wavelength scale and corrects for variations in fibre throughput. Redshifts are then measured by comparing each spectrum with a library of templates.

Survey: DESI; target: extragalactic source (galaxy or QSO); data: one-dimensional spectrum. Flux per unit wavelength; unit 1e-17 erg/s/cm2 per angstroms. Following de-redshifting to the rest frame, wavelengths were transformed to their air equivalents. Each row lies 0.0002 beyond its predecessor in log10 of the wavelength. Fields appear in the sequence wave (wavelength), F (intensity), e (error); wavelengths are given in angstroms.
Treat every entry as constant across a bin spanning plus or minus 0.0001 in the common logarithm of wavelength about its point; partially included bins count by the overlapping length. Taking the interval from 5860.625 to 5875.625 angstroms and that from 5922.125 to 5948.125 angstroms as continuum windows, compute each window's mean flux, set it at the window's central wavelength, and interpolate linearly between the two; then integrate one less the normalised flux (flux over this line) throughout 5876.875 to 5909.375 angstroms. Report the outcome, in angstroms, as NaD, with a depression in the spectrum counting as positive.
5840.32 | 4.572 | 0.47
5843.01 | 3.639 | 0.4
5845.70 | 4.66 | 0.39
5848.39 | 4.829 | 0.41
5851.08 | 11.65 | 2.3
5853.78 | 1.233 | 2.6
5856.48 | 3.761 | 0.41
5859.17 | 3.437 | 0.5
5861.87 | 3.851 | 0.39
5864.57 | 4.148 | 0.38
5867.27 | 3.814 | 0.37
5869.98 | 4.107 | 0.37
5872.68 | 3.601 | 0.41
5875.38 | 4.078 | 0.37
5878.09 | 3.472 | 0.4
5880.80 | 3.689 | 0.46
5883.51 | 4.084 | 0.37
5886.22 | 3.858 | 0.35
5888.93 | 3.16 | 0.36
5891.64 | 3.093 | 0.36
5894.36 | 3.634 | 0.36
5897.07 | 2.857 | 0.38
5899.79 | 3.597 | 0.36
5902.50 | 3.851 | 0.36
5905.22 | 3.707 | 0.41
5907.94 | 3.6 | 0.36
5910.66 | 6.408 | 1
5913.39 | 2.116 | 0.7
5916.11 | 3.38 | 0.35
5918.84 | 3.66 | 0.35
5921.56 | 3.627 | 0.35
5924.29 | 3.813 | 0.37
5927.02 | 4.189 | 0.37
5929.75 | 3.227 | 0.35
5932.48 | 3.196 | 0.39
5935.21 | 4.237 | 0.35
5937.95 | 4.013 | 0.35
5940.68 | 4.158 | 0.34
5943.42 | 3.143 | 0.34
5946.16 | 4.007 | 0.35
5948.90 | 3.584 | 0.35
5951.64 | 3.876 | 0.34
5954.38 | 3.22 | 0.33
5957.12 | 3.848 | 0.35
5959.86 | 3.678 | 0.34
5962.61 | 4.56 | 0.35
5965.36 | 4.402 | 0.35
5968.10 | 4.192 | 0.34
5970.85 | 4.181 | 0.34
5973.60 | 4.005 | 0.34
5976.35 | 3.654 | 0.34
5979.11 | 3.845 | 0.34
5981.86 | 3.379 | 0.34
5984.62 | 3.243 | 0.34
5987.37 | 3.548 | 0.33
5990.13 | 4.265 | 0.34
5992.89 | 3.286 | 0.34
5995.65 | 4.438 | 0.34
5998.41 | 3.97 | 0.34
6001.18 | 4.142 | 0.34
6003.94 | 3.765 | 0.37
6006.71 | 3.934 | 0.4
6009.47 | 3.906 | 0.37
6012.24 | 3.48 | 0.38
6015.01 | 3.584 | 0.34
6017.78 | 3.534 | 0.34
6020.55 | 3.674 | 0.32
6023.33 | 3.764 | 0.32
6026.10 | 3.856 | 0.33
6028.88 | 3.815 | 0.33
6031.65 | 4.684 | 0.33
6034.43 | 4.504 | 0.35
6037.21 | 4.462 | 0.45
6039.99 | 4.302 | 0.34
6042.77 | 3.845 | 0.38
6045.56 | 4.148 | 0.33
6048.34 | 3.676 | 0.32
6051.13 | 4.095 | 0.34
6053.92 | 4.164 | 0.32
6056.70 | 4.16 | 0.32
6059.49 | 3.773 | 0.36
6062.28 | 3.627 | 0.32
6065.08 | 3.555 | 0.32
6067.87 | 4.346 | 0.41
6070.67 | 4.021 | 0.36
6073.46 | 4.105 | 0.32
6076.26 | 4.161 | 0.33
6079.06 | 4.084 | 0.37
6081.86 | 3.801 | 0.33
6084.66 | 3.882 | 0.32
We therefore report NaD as 2.6 angstroms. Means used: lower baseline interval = 3.92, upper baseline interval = 3.77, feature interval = 3.56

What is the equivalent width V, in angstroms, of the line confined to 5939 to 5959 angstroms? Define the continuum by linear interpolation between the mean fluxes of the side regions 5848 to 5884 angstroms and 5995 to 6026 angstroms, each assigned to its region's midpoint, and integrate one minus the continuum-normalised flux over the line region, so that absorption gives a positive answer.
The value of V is 1.6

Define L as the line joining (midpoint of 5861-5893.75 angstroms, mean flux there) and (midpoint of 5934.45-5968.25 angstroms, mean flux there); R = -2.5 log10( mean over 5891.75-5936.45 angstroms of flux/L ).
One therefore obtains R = 0.04 mag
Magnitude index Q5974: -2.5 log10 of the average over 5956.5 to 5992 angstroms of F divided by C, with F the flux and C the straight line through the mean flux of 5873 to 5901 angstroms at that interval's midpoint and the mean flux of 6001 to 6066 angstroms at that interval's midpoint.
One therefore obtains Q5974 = -0.03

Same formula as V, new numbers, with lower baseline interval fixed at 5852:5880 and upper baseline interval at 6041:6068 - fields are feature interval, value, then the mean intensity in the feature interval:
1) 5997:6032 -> 0.4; 3.83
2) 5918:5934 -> 0.6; 3.62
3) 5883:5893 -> 0.5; 3.5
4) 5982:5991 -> 0.5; 3.61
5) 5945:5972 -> -1.1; 3.95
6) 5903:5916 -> -0.6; 3.89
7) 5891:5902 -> 1.1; 3.35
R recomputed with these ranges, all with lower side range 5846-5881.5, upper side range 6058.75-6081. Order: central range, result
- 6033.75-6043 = -0.079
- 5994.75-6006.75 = 0.008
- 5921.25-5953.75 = 0.119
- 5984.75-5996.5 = 0.082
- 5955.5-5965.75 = 0.018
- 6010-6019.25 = 0.138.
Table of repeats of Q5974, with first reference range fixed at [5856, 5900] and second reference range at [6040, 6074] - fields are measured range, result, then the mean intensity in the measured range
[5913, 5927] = 0.07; 3.49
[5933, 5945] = -0.02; 3.84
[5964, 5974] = -0.11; 4.22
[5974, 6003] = 0.02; 3.78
